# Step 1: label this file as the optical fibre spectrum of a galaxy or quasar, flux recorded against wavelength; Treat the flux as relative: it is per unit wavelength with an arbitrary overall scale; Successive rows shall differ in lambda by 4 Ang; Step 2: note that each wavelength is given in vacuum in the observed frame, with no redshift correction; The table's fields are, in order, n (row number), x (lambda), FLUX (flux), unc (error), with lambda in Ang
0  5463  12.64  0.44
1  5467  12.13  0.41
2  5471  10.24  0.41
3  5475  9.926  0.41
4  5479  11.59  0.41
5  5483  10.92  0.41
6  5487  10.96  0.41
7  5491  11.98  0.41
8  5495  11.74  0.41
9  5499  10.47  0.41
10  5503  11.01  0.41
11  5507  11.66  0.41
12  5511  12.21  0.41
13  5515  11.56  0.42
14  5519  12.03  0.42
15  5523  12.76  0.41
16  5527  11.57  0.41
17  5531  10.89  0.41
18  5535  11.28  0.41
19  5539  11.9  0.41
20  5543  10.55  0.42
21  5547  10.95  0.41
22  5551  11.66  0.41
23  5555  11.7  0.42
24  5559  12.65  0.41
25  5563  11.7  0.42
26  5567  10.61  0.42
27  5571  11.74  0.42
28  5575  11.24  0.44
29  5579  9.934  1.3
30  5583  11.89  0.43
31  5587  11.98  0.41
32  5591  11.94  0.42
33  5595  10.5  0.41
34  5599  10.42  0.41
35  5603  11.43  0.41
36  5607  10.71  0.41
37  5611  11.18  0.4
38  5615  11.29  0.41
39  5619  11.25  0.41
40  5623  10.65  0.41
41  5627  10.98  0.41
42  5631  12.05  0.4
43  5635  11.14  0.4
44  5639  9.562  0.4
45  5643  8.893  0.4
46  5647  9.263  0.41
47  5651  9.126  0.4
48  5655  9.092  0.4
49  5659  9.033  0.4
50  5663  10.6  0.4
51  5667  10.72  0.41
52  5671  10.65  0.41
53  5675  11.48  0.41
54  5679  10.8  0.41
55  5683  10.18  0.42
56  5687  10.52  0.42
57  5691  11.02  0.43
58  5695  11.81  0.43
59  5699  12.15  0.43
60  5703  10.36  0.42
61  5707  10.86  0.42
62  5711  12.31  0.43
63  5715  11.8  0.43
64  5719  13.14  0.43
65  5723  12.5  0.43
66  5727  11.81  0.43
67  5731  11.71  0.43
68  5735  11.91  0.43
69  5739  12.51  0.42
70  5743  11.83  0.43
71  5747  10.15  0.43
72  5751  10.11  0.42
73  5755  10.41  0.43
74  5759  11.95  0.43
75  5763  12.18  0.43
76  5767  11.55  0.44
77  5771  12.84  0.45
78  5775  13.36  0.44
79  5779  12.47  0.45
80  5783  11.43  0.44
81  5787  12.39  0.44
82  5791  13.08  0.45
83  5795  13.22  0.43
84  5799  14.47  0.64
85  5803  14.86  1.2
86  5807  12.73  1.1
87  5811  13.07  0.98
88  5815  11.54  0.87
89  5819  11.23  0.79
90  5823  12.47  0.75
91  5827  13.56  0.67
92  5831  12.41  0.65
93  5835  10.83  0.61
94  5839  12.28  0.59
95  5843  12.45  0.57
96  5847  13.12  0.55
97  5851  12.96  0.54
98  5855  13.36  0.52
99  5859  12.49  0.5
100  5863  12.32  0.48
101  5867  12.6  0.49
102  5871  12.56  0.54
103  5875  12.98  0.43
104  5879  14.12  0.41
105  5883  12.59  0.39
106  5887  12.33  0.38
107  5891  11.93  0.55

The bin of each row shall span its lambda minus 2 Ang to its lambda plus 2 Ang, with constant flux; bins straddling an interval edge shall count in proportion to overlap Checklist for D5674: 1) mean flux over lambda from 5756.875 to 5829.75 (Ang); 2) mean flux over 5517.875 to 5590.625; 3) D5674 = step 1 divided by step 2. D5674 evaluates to 1.10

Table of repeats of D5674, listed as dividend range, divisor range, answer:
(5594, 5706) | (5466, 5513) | 0.95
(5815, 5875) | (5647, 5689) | 1.22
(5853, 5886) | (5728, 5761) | 1.13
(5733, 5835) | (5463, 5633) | 1.08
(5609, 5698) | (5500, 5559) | 0.91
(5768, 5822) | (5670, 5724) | 1.12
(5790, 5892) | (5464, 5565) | 1.11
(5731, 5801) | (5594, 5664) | 1.16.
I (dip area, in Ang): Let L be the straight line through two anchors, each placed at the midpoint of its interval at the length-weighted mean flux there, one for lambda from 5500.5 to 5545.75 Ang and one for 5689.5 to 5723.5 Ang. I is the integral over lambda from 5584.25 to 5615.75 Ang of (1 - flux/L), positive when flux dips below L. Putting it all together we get 1.2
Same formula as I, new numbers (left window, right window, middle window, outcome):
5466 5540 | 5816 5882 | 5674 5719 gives 2.9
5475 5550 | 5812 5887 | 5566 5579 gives 0.6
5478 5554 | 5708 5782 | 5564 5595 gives 0.8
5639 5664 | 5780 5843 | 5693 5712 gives -2.0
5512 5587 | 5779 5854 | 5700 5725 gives 0.8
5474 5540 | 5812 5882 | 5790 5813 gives -2.2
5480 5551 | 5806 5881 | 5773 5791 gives -0.2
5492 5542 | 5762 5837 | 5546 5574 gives 0.4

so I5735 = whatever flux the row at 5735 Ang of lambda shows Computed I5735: 11.91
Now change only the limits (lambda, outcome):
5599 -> 10.42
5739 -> 12.51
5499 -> 10.47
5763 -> 12.18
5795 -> 13.22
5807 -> 12.73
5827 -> 13.56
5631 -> 12.05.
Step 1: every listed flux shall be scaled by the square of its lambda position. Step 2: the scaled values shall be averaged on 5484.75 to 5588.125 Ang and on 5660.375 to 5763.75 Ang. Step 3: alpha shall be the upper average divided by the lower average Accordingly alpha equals 1.1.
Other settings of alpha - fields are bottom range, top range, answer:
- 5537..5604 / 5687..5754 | 1.08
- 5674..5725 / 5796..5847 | 1.15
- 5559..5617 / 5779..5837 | 1.22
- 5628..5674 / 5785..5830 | 1.36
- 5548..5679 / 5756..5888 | 1.26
